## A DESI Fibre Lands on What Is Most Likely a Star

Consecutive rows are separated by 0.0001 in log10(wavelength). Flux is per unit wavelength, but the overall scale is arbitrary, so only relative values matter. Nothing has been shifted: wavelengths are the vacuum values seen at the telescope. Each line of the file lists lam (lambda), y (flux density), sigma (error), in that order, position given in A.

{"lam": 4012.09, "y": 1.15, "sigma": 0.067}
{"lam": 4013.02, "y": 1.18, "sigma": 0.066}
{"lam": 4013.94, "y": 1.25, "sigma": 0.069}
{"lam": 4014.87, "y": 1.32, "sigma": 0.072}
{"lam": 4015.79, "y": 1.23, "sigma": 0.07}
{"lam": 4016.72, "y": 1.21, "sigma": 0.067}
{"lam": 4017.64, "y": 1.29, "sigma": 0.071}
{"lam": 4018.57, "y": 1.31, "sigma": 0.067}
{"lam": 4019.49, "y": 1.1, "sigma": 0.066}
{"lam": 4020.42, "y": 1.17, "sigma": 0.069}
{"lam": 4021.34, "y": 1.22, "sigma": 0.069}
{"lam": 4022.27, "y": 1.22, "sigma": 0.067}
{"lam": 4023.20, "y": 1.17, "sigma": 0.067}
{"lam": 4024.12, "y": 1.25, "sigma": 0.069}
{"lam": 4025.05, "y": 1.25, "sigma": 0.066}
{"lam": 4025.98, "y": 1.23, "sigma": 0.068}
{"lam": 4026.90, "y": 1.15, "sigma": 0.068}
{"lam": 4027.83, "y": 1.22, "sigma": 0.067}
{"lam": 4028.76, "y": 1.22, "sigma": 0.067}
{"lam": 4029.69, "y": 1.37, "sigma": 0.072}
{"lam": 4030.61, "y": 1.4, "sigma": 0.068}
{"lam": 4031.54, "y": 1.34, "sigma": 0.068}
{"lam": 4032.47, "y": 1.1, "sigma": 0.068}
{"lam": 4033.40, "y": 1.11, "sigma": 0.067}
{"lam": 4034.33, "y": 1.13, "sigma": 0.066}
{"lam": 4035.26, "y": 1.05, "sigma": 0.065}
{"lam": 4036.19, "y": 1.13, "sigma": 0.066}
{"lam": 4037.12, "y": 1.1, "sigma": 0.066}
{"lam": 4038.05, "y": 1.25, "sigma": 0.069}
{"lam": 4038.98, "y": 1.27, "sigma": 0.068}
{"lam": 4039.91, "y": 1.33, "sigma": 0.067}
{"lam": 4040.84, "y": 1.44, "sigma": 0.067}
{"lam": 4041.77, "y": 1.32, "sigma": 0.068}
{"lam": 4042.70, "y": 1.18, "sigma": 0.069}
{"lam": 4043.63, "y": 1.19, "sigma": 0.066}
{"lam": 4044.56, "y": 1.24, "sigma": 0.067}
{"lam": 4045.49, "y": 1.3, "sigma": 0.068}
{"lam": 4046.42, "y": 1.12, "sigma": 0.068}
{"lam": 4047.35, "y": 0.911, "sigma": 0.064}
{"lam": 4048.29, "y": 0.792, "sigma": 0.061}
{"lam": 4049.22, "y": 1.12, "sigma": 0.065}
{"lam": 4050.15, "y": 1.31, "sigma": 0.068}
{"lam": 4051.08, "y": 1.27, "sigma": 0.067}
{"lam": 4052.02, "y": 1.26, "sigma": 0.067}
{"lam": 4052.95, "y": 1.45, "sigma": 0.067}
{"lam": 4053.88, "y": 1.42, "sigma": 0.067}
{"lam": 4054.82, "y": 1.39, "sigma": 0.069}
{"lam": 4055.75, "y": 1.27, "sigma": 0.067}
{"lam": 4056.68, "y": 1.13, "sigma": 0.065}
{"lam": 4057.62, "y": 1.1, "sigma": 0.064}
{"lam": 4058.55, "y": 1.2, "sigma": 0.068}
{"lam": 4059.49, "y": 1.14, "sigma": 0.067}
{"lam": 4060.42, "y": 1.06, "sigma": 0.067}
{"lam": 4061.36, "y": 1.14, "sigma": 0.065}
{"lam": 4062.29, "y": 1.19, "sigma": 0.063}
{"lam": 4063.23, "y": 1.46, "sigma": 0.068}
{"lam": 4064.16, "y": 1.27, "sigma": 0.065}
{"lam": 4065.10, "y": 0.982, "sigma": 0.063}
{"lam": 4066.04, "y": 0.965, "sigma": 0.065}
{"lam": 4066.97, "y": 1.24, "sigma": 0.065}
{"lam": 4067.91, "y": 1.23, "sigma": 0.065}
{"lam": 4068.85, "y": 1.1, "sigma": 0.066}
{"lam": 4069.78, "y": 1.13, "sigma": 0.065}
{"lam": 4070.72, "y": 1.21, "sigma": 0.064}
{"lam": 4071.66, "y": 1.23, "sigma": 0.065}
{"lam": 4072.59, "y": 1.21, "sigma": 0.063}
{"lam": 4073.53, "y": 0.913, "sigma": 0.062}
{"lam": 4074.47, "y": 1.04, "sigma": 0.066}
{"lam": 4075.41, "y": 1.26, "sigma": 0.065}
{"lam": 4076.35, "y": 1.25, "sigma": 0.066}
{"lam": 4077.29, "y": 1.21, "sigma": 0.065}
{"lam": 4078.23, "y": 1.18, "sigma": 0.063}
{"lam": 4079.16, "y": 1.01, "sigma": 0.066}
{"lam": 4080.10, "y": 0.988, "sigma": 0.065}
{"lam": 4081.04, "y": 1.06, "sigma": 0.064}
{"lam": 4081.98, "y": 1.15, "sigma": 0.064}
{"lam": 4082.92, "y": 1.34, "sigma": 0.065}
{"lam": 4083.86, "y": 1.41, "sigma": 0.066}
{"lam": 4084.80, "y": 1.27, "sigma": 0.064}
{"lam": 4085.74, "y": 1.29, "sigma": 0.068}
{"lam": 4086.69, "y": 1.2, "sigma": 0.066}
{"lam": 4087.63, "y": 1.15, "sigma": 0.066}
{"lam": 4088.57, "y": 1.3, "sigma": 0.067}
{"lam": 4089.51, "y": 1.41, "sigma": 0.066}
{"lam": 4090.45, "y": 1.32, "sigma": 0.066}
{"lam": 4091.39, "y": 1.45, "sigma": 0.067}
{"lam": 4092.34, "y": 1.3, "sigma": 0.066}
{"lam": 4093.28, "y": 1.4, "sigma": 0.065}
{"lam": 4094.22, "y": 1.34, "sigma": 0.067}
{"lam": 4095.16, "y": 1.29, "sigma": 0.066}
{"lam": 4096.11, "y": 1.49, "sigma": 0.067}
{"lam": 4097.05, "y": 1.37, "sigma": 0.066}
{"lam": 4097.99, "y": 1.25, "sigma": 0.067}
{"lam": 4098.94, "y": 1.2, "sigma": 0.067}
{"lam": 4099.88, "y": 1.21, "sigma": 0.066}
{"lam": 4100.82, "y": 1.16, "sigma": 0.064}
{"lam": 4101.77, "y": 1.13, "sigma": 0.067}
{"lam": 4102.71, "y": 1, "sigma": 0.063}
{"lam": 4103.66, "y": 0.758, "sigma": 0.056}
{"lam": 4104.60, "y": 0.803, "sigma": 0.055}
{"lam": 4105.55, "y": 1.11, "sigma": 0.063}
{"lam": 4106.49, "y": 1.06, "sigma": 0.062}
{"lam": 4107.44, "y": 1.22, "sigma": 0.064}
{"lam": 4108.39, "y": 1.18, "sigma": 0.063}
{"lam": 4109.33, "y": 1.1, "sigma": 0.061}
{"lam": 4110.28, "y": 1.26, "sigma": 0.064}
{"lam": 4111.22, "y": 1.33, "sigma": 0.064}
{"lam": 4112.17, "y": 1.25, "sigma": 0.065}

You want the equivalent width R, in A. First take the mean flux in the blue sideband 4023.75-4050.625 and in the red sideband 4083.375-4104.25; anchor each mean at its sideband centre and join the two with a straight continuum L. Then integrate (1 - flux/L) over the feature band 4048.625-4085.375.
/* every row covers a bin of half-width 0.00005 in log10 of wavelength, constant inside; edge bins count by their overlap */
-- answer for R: 1.1 A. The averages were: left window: 1.2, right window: 1.26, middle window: 1.19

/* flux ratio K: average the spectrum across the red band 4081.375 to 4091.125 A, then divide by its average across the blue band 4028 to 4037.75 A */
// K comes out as 1.1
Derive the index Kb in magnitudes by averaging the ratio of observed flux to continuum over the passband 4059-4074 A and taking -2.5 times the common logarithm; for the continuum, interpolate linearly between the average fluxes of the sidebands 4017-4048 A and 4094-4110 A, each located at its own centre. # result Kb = 0.03 mag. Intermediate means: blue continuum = 1.21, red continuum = 1.16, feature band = 1.15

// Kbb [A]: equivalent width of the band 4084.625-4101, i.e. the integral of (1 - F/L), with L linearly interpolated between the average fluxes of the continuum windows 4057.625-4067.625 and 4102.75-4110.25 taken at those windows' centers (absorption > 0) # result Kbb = -3.4 A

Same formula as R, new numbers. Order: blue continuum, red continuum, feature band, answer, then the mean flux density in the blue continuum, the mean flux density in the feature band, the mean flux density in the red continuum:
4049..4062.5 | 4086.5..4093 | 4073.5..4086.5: 1.1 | 1.23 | 1.18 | 1.31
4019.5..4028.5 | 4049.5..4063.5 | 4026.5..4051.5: 0.5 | 1.2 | 1.2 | 1.25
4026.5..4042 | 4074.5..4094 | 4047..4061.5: 0.6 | 1.23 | 1.19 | 1.24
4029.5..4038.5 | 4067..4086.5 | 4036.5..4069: -0.5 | 1.19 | 1.2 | 1.18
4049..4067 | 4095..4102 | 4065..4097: 0.7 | 1.22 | 1.22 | 1.27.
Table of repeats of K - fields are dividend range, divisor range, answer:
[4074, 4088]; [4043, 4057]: 0.98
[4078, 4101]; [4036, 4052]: 1.06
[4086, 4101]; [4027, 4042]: 1.06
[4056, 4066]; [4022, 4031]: 0.93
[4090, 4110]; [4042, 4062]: 1.00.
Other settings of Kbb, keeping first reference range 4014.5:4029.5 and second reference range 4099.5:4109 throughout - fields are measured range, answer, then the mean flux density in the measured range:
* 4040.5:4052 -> -0.06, 1.18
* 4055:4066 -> -0.24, 1.17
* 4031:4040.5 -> 0.09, 1.19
